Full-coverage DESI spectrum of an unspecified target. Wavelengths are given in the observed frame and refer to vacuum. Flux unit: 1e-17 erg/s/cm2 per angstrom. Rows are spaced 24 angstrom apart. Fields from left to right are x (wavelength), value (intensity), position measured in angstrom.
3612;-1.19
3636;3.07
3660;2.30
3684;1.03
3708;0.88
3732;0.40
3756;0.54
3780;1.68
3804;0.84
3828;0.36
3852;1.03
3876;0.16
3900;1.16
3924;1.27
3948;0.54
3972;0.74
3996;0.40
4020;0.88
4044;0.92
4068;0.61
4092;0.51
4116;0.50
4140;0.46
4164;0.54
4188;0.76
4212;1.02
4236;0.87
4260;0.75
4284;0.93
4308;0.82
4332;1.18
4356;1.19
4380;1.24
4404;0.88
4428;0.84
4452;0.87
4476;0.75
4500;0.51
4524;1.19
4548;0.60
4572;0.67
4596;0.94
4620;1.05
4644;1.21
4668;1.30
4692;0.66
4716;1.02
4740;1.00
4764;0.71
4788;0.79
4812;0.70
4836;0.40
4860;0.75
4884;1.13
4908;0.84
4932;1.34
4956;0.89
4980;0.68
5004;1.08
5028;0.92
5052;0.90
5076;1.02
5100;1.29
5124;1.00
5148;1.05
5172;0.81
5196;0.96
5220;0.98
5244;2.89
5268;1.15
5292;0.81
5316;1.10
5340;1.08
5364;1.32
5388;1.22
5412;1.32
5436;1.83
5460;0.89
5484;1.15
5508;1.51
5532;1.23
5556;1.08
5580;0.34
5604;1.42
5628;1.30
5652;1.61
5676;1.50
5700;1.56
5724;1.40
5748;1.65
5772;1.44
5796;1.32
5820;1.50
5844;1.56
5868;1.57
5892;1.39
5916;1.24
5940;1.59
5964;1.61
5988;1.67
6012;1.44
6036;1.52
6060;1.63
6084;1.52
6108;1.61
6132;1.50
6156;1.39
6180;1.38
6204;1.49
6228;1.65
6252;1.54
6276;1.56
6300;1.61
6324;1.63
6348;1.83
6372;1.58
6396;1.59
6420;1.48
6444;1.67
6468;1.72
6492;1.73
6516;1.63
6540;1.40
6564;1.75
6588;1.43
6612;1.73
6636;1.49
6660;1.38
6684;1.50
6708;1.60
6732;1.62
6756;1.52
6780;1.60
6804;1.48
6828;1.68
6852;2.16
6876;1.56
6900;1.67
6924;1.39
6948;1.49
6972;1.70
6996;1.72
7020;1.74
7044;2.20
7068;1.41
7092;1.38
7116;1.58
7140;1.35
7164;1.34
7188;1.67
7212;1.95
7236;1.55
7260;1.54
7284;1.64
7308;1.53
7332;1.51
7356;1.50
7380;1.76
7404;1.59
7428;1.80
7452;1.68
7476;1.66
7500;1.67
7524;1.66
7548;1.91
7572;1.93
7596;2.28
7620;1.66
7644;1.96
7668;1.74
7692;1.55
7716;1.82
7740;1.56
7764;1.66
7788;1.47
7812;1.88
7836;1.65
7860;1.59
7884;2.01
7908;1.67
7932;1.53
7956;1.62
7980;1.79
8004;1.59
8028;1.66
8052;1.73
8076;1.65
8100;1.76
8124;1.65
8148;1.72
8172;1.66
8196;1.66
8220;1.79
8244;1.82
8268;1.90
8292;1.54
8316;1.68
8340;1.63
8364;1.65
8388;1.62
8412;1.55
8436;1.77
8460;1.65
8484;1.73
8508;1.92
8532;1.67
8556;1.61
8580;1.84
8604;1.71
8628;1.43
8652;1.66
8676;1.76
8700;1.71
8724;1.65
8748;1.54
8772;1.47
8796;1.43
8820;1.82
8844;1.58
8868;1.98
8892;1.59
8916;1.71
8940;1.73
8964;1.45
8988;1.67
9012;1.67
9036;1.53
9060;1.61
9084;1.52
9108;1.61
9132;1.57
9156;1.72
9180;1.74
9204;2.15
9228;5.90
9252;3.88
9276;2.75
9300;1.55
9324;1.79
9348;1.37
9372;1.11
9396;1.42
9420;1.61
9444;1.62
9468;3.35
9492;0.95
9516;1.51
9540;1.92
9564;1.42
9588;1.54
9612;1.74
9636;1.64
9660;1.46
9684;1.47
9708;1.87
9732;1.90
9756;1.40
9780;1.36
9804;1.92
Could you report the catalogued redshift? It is 0.41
